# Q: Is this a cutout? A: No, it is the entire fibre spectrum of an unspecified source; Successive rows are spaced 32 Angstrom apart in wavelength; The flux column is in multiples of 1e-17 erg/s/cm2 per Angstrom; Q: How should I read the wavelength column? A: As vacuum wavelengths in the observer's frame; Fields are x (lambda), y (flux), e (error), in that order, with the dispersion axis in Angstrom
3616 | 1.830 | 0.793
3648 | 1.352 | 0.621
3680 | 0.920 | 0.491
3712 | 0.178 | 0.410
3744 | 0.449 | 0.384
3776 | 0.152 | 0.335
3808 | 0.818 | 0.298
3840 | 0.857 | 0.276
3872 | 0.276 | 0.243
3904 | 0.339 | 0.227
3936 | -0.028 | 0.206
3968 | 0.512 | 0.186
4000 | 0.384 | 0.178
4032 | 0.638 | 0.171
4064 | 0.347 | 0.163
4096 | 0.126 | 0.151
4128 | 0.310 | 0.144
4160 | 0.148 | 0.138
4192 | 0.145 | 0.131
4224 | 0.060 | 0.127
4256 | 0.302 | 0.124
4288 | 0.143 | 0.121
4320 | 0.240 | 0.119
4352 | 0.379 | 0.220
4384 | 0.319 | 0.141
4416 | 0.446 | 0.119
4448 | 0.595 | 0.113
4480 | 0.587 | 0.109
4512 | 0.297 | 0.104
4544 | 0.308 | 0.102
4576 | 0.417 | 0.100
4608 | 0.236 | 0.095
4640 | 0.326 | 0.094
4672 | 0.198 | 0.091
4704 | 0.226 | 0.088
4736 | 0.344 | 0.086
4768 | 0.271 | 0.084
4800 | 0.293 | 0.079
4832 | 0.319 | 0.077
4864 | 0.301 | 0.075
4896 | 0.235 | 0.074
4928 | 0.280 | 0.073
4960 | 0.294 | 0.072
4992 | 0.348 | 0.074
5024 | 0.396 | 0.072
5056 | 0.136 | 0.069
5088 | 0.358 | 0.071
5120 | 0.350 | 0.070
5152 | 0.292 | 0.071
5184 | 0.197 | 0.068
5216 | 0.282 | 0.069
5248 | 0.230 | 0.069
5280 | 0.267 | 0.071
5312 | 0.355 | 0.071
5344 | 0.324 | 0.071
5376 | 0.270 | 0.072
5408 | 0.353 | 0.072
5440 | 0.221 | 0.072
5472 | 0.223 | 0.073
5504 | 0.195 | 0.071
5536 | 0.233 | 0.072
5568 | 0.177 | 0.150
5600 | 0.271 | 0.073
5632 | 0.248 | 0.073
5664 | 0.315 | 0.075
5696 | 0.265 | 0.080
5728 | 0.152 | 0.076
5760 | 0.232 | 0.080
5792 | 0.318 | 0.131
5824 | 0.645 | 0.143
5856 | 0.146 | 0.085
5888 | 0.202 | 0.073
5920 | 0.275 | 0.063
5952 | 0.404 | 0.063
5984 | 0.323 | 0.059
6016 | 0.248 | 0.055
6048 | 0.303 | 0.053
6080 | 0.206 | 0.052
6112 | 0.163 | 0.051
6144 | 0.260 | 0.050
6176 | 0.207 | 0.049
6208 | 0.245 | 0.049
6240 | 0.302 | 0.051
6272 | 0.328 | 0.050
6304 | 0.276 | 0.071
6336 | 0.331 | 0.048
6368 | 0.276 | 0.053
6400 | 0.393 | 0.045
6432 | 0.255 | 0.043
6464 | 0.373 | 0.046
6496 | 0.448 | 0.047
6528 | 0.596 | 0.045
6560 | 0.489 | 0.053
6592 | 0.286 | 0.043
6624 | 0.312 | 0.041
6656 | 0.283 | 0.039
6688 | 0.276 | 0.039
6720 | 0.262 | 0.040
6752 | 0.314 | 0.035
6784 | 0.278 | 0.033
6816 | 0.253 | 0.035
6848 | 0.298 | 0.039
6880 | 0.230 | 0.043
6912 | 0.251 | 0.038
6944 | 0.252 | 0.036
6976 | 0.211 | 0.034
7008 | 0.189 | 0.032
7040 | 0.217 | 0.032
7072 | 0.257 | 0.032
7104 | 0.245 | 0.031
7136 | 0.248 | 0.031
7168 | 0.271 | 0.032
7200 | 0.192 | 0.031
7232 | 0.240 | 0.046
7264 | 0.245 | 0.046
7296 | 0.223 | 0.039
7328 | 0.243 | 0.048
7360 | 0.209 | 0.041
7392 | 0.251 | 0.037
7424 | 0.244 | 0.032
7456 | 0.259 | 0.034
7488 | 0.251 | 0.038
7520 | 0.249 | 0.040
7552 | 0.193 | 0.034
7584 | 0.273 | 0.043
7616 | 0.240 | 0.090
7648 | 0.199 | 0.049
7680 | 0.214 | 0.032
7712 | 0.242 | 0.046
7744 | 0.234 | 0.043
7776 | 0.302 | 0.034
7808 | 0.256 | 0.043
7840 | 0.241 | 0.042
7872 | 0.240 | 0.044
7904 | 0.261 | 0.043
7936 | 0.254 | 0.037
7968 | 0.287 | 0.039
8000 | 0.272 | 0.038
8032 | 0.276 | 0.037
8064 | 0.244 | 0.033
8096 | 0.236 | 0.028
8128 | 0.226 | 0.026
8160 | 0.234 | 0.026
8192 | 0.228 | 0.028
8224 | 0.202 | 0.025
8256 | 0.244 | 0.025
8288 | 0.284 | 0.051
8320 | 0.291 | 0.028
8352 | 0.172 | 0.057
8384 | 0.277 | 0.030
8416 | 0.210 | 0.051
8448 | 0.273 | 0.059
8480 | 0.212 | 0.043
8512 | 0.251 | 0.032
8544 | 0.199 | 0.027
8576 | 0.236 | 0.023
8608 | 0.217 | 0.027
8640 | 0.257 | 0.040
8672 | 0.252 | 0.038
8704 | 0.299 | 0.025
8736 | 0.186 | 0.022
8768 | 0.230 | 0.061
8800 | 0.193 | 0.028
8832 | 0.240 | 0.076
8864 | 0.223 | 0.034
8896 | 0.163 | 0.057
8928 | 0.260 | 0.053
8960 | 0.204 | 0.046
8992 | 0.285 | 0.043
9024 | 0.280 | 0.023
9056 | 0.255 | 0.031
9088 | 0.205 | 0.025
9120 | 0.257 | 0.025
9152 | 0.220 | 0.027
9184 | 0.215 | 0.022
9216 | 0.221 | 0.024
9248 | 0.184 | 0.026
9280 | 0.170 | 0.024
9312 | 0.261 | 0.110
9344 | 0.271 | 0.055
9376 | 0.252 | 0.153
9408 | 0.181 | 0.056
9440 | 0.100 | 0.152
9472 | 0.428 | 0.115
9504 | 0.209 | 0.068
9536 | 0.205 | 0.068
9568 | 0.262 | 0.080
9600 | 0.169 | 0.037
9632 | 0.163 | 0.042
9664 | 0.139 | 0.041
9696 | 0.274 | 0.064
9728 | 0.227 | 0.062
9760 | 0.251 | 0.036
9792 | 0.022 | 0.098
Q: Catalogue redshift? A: 1.331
